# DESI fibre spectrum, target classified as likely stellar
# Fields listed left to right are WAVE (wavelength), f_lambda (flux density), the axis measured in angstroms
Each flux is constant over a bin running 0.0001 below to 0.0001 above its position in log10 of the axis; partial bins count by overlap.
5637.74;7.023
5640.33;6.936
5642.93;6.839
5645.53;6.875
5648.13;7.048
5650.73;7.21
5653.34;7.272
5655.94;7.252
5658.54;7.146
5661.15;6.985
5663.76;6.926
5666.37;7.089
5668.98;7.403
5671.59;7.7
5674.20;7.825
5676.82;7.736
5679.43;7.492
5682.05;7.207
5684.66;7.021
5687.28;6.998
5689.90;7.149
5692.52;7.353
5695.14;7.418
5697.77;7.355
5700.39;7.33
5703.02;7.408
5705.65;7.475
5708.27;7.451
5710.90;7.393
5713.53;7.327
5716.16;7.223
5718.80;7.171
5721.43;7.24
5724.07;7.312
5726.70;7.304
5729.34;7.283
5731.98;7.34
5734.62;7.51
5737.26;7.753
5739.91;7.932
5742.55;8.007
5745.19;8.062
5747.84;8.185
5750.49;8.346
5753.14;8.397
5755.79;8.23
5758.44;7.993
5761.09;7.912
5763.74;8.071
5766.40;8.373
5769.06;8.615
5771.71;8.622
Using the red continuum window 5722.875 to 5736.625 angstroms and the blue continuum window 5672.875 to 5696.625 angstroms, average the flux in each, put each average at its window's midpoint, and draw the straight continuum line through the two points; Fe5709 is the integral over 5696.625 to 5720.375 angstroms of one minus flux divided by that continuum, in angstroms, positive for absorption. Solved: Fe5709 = 0.1 angstroms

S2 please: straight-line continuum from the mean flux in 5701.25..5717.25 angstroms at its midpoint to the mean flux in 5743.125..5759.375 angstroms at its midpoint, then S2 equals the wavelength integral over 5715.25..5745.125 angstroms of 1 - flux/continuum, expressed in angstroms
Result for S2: 1.2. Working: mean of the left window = 7.38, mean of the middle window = 7.49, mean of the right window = 8.2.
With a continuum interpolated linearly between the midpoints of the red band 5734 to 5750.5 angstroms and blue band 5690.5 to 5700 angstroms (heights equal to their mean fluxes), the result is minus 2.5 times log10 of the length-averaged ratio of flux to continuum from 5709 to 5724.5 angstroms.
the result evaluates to 0.05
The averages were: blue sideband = 7.35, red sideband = 7.96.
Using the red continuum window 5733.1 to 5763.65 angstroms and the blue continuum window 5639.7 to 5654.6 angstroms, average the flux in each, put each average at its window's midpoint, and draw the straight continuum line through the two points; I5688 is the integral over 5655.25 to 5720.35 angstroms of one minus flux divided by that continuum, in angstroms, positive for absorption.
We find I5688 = 1.0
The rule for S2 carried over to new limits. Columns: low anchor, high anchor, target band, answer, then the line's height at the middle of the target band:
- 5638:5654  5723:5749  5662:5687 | -0.4 angstroms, 7.23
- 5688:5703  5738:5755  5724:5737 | 0.8 angstroms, 7.88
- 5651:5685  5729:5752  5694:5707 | 0.3 angstroms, 7.56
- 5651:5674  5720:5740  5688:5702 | 0.1 angstroms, 7.34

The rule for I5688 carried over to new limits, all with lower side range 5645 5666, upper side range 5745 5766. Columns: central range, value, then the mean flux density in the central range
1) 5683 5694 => 0.46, 7.14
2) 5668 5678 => -0.54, 7.67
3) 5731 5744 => 0.41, 7.72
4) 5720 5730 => 0.71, 7.29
